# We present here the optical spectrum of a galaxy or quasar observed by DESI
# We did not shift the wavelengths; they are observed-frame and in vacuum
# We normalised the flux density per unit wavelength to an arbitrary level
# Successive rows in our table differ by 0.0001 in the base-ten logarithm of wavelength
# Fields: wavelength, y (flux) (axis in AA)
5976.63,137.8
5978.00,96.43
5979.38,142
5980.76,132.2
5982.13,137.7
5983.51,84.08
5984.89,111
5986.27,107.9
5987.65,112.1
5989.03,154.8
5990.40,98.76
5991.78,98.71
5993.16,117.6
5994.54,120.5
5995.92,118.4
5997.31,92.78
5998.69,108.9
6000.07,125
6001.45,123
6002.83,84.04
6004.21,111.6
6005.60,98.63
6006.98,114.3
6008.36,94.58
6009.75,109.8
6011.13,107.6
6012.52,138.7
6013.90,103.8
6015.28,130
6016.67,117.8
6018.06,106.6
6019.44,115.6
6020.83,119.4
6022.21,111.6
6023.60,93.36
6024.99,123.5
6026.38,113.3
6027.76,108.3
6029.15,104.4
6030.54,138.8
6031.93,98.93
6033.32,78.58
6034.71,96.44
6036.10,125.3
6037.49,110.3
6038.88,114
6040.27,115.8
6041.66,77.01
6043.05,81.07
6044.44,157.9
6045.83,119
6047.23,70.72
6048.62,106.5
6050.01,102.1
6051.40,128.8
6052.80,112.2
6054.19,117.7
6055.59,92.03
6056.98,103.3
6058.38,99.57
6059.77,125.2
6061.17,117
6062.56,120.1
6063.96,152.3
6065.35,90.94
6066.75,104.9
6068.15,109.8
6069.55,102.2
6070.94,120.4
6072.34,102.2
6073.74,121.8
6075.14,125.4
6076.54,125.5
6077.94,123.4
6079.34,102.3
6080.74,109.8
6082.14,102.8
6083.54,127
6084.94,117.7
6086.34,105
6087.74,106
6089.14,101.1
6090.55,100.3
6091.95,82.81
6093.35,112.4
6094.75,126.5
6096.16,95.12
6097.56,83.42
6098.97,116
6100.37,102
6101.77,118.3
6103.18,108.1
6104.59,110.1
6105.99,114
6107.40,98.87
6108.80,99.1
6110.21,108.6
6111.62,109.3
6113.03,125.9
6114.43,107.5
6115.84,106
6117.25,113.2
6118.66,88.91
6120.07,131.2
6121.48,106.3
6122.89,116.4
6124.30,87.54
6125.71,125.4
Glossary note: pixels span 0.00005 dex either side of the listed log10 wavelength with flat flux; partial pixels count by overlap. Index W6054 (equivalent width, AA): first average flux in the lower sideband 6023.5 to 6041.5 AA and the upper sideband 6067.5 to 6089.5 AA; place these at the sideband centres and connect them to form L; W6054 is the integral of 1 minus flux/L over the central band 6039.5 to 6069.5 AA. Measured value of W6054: 0.3 AA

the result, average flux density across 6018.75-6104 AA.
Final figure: 110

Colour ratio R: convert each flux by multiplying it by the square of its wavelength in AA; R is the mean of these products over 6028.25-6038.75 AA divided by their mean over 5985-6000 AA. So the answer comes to 0.96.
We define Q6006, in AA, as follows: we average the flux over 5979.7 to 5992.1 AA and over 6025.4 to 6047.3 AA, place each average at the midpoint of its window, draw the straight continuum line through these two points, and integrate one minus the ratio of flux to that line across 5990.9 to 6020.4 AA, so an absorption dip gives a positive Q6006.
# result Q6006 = 0.5 AA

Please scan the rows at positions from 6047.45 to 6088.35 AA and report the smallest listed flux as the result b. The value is 90.94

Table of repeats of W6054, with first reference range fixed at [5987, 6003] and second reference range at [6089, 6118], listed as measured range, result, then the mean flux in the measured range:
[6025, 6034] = 0.26 AA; 108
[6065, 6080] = -0.49 AA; 112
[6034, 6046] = 0.05 AA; 110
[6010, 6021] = -0.44 AA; 117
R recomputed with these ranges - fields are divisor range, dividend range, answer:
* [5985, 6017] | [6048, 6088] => 1.03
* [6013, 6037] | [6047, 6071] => 1.00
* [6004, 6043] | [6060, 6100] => 1.03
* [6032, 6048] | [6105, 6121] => 1.08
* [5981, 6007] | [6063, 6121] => 1.02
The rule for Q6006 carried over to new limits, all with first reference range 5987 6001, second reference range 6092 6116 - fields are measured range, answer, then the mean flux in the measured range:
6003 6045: 1.07 AA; 110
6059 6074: -0.64 AA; 115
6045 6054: 0.27 AA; 108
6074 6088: -0.74 AA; 115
